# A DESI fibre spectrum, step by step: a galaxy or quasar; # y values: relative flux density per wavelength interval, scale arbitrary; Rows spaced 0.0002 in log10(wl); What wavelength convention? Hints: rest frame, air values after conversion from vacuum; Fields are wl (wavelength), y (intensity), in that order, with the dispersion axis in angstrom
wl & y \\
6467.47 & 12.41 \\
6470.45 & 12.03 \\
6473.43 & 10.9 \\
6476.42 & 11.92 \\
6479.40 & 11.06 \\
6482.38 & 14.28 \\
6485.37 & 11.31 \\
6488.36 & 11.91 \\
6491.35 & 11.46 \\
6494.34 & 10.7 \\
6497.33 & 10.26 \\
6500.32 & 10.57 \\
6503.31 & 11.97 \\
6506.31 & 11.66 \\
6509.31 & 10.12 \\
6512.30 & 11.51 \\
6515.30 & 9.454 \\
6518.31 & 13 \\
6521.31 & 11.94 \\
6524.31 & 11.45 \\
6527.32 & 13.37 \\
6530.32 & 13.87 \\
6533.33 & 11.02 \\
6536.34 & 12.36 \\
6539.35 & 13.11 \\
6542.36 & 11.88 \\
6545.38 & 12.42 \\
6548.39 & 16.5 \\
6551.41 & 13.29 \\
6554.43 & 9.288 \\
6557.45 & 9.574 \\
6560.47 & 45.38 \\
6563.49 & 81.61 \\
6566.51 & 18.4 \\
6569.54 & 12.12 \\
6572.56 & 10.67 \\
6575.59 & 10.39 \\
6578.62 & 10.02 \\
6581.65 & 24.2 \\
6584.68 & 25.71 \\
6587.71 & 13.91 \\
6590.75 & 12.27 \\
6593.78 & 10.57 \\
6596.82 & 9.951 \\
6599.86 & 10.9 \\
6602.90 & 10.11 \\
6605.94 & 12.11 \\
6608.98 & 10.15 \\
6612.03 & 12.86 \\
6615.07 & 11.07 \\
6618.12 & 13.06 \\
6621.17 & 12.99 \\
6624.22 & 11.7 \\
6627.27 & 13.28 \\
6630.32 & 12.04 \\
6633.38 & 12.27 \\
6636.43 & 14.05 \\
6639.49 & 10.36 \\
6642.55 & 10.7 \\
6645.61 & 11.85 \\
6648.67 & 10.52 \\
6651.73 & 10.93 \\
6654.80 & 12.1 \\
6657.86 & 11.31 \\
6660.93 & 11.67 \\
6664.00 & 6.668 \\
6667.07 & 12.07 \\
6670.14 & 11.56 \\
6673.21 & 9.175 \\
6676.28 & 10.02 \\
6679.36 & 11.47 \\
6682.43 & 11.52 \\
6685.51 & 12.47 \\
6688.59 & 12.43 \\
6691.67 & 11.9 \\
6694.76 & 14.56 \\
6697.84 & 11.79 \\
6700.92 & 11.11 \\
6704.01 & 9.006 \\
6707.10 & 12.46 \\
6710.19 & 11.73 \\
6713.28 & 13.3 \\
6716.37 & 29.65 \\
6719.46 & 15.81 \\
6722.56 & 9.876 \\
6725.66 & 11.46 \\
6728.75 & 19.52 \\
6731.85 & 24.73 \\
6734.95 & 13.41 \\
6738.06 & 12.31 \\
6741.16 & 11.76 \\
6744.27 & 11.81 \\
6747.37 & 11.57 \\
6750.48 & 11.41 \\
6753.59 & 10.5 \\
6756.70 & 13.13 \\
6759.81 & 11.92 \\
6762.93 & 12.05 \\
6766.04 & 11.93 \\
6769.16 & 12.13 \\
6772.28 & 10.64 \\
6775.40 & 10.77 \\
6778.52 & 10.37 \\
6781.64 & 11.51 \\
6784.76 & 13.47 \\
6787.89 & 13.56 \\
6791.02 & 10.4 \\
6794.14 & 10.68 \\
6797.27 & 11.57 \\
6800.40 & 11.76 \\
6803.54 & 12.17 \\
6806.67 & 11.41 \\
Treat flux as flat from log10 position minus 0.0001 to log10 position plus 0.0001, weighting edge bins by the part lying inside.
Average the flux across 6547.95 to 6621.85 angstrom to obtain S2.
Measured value 17.1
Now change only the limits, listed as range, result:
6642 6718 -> 12.1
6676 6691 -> 11.7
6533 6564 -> 20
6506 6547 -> 12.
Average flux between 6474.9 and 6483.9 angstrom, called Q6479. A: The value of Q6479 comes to 12.4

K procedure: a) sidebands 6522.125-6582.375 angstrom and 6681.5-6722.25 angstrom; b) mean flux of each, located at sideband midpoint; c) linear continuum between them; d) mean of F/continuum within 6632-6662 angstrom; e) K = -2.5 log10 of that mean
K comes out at 0.29 mag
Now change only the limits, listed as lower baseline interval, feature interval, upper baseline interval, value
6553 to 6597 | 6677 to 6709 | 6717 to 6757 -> 0.32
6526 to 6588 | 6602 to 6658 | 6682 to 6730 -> 0.34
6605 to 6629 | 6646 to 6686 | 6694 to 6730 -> 0.21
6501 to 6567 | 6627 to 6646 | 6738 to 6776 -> 0.20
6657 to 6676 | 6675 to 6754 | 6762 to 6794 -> -0.22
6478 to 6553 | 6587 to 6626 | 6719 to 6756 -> 0.09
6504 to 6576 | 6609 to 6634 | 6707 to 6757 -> 0.26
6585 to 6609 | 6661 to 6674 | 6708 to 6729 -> 0.36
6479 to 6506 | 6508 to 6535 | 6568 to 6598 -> 0.05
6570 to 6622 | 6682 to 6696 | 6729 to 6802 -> 0.01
